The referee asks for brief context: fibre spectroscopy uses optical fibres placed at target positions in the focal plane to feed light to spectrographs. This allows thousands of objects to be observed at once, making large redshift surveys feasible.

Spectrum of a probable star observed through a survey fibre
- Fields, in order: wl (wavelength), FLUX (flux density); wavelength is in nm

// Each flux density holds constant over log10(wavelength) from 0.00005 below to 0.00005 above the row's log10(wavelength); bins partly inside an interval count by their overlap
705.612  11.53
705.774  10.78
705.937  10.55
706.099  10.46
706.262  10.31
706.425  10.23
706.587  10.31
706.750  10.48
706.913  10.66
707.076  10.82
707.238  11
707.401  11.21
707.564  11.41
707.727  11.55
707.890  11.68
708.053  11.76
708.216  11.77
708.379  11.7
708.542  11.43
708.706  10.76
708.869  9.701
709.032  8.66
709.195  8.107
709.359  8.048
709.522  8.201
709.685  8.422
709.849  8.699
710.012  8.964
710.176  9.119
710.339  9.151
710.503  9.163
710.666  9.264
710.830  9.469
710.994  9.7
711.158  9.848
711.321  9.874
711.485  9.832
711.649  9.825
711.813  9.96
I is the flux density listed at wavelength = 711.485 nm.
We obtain 9.832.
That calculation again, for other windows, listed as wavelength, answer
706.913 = 10.66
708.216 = 11.77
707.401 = 11.21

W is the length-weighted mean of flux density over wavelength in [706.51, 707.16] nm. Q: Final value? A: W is 10.6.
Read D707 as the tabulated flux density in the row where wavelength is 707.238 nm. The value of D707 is 11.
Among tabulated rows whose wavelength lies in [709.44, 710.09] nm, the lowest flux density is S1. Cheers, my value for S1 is 8.201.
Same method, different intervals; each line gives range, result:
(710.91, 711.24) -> 9.7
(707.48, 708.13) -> 11.41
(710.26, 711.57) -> 9.151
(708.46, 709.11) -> 8.66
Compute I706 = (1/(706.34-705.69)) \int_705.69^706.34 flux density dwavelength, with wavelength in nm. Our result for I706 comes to 10.5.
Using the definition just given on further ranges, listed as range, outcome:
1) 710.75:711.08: 9.57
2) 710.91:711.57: 9.81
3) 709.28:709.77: 8.23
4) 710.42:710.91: 9.3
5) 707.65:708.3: 11.7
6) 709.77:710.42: 8.99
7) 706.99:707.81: 11.2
